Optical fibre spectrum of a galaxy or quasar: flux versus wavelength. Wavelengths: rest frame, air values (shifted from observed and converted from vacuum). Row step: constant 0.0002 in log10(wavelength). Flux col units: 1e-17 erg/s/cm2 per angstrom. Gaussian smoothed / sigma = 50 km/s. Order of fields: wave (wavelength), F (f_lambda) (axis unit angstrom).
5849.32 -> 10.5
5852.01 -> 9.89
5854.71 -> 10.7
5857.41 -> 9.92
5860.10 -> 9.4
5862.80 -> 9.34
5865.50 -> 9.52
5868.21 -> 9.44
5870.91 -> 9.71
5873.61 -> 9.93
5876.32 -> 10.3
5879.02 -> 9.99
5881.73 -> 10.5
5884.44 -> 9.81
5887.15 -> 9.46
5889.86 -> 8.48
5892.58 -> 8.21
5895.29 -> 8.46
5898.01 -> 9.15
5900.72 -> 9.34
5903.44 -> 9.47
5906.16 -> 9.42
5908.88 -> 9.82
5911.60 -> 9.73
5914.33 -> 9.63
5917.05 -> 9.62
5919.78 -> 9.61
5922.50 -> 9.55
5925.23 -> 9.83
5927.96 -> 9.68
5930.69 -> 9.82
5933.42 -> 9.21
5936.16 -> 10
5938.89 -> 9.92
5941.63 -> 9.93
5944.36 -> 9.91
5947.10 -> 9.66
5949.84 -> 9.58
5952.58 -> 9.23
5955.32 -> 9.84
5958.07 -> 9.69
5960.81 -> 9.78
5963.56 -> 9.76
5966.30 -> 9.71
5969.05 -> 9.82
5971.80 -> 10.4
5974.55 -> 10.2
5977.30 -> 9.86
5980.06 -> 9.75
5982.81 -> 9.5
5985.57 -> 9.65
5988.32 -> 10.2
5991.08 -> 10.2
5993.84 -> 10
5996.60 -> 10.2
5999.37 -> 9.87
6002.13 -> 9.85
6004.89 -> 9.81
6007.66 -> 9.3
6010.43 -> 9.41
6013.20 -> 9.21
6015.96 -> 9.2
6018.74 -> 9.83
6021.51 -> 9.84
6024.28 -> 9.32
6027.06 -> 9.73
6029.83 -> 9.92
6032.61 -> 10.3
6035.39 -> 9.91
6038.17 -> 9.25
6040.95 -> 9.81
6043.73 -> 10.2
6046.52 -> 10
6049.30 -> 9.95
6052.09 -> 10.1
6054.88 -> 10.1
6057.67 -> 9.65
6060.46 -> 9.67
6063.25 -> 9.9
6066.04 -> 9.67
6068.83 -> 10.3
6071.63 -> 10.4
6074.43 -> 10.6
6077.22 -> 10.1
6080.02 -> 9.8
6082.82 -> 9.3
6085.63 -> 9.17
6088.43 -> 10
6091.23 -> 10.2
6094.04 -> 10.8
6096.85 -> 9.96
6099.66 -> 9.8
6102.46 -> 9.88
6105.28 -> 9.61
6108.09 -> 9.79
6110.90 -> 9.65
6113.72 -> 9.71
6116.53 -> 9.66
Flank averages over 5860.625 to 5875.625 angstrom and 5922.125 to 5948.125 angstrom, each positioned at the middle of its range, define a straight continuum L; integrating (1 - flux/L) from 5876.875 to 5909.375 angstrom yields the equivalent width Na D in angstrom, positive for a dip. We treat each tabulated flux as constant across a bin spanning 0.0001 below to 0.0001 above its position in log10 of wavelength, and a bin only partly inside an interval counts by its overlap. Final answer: 1.0 angstrom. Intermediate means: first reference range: 9.61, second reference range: 9.76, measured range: 9.35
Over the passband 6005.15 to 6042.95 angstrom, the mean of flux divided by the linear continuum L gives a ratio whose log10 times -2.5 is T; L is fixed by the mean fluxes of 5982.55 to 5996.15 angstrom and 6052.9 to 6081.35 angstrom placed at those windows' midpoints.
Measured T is 0.04 mag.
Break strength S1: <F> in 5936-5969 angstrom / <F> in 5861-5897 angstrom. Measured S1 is 1.0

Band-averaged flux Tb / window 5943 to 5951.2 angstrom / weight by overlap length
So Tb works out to 9.71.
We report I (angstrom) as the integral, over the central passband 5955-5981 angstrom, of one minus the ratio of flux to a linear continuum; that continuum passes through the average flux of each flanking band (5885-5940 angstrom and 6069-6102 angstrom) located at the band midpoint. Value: -0.7 angstrom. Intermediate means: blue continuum 9.42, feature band 9.88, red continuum 10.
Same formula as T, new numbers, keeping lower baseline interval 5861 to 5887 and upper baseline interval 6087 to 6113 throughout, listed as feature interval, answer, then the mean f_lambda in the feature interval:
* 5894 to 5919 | 0.05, 9.41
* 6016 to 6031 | 0.03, 9.68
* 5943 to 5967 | 0.02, 9.68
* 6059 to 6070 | 0.01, 9.88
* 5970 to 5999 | -0.01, 9.99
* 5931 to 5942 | 0.01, 9.75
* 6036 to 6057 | 0.00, 9.9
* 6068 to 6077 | -0.05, 10.4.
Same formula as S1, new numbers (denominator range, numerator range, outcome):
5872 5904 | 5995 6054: 1.04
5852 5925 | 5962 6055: 1.03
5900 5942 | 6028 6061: 1.03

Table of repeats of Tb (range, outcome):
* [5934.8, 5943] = 9.96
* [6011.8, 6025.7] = 9.48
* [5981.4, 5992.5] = 9.89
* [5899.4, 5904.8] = 9.4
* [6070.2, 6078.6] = 10.4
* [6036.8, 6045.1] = 9.76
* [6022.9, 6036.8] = 9.83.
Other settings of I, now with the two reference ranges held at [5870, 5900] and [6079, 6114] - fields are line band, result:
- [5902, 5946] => -0.8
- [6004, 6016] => 0.3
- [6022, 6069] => -0.6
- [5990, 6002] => -0.5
